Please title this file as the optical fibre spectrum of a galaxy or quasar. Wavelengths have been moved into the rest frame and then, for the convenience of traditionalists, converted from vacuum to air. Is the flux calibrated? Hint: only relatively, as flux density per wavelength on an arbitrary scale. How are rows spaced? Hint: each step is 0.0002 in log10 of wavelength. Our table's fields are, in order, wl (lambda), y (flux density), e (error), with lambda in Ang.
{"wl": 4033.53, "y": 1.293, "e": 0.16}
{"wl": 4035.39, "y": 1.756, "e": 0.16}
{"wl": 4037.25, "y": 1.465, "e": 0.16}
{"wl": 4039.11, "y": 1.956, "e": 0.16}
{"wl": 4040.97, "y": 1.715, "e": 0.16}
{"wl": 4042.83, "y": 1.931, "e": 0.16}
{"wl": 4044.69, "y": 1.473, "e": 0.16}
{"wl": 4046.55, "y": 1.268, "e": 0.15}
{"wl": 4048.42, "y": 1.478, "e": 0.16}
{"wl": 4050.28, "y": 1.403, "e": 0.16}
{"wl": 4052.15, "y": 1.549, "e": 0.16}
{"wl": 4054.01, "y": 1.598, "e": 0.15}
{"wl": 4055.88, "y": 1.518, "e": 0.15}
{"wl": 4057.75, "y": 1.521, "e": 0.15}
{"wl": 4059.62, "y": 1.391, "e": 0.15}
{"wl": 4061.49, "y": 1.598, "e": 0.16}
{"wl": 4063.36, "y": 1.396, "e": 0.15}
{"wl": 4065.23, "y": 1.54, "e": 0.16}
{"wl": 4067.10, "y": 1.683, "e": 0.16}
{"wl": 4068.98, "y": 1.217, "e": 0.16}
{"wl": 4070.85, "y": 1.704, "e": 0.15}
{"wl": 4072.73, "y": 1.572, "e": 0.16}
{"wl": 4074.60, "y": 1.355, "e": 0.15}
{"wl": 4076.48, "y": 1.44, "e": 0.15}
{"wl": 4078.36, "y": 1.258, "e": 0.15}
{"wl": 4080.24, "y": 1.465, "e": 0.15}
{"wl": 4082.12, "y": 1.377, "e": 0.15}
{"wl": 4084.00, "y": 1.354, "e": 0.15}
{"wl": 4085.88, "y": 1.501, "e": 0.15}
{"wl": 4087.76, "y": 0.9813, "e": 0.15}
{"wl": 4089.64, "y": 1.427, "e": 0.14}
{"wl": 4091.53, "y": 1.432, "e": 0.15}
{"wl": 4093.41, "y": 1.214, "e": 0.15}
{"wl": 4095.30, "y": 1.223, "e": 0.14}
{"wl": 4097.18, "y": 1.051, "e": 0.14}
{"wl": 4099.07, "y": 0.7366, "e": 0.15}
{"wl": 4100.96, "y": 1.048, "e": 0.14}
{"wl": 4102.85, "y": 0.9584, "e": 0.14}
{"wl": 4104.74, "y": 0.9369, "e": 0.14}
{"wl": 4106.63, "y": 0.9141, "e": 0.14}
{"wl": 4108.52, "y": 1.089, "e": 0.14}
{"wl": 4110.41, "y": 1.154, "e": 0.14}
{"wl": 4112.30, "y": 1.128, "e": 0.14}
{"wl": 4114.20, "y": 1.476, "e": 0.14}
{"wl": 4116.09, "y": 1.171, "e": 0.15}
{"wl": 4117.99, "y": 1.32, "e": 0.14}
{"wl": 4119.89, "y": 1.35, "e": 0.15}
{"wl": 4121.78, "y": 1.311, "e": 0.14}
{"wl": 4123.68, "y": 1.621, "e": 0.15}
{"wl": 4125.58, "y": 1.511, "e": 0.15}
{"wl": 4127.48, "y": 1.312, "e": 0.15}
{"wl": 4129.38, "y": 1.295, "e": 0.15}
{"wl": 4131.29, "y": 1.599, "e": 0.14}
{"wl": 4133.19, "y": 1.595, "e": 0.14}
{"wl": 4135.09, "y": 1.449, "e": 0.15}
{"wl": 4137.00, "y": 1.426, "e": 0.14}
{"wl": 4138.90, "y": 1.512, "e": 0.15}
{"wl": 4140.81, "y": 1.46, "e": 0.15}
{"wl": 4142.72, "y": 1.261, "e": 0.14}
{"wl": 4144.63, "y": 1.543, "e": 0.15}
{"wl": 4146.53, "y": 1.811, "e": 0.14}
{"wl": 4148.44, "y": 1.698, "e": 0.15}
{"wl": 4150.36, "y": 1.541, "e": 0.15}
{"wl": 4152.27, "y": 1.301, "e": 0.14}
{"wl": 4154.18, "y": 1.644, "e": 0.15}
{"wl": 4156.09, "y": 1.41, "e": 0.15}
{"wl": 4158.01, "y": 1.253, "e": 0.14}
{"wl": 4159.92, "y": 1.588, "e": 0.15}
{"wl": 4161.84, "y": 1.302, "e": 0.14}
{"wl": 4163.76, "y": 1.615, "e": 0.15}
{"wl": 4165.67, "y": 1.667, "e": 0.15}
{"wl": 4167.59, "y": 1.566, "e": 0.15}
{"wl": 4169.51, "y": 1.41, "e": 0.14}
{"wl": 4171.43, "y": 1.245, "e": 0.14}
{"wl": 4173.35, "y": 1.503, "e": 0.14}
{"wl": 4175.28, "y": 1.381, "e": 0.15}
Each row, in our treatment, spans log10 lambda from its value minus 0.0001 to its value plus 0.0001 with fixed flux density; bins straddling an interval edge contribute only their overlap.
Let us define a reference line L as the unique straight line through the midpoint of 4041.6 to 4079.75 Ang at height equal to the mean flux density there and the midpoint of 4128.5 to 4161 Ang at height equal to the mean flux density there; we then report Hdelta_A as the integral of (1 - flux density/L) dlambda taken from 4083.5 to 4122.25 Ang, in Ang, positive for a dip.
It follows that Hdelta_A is 8.3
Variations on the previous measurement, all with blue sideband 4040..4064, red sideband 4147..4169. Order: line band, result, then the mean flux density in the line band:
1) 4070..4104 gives 5.4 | 1.28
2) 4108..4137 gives 2.9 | 1.37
